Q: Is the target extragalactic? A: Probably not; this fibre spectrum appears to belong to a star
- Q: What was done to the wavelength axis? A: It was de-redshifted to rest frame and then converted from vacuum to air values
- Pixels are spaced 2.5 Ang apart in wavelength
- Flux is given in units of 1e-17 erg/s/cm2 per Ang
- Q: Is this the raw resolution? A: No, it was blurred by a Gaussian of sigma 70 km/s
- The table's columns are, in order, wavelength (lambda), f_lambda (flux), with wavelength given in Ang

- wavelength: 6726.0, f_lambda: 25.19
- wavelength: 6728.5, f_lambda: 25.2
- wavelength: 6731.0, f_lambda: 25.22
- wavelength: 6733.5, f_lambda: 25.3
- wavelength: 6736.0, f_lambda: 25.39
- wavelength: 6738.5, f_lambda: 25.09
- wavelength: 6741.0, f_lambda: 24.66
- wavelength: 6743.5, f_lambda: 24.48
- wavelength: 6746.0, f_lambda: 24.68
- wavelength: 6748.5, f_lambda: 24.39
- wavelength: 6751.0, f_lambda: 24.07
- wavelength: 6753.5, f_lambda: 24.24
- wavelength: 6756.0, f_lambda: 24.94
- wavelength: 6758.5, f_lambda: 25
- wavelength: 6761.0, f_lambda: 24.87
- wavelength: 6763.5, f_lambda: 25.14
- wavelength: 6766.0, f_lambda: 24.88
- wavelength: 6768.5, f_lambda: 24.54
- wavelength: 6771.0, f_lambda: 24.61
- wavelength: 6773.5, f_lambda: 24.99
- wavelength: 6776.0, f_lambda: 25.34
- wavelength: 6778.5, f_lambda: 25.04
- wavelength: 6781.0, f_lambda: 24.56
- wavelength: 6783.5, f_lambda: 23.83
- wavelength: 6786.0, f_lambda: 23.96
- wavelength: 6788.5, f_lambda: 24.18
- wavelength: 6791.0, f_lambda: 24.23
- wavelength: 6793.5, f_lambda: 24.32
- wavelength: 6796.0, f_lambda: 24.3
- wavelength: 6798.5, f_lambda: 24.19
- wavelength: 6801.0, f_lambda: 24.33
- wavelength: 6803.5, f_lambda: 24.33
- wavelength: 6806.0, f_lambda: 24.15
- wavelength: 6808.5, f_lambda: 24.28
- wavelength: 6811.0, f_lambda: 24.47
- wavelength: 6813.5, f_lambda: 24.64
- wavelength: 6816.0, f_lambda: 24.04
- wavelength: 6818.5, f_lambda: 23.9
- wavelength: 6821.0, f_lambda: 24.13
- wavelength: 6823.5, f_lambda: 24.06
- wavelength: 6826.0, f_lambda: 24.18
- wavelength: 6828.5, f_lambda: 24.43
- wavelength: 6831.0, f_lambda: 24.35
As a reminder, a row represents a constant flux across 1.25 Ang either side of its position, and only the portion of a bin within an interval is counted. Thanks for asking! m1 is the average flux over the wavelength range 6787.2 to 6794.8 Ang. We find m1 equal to 24.2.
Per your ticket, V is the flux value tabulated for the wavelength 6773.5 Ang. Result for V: 24.99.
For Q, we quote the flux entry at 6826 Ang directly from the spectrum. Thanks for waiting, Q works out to 24.18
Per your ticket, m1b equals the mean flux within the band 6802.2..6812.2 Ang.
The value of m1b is 24.3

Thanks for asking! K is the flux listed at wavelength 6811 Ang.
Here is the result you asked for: 24.47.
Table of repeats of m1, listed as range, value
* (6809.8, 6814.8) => 24.6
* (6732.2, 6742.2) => 25.1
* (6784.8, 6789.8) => 24.1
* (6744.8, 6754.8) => 24.3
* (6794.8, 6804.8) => 24.3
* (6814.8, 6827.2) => 24.1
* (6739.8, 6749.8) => 24.5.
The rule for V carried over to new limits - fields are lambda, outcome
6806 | 24.15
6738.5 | 25.09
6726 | 25.19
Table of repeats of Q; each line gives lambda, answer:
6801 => 24.33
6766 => 24.88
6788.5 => 24.18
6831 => 24.35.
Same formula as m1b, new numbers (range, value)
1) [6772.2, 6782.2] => 25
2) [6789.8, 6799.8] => 24.3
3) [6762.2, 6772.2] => 24.8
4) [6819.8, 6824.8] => 24.1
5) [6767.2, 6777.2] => 24.9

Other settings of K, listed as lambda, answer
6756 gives 24.94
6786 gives 23.96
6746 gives 24.68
